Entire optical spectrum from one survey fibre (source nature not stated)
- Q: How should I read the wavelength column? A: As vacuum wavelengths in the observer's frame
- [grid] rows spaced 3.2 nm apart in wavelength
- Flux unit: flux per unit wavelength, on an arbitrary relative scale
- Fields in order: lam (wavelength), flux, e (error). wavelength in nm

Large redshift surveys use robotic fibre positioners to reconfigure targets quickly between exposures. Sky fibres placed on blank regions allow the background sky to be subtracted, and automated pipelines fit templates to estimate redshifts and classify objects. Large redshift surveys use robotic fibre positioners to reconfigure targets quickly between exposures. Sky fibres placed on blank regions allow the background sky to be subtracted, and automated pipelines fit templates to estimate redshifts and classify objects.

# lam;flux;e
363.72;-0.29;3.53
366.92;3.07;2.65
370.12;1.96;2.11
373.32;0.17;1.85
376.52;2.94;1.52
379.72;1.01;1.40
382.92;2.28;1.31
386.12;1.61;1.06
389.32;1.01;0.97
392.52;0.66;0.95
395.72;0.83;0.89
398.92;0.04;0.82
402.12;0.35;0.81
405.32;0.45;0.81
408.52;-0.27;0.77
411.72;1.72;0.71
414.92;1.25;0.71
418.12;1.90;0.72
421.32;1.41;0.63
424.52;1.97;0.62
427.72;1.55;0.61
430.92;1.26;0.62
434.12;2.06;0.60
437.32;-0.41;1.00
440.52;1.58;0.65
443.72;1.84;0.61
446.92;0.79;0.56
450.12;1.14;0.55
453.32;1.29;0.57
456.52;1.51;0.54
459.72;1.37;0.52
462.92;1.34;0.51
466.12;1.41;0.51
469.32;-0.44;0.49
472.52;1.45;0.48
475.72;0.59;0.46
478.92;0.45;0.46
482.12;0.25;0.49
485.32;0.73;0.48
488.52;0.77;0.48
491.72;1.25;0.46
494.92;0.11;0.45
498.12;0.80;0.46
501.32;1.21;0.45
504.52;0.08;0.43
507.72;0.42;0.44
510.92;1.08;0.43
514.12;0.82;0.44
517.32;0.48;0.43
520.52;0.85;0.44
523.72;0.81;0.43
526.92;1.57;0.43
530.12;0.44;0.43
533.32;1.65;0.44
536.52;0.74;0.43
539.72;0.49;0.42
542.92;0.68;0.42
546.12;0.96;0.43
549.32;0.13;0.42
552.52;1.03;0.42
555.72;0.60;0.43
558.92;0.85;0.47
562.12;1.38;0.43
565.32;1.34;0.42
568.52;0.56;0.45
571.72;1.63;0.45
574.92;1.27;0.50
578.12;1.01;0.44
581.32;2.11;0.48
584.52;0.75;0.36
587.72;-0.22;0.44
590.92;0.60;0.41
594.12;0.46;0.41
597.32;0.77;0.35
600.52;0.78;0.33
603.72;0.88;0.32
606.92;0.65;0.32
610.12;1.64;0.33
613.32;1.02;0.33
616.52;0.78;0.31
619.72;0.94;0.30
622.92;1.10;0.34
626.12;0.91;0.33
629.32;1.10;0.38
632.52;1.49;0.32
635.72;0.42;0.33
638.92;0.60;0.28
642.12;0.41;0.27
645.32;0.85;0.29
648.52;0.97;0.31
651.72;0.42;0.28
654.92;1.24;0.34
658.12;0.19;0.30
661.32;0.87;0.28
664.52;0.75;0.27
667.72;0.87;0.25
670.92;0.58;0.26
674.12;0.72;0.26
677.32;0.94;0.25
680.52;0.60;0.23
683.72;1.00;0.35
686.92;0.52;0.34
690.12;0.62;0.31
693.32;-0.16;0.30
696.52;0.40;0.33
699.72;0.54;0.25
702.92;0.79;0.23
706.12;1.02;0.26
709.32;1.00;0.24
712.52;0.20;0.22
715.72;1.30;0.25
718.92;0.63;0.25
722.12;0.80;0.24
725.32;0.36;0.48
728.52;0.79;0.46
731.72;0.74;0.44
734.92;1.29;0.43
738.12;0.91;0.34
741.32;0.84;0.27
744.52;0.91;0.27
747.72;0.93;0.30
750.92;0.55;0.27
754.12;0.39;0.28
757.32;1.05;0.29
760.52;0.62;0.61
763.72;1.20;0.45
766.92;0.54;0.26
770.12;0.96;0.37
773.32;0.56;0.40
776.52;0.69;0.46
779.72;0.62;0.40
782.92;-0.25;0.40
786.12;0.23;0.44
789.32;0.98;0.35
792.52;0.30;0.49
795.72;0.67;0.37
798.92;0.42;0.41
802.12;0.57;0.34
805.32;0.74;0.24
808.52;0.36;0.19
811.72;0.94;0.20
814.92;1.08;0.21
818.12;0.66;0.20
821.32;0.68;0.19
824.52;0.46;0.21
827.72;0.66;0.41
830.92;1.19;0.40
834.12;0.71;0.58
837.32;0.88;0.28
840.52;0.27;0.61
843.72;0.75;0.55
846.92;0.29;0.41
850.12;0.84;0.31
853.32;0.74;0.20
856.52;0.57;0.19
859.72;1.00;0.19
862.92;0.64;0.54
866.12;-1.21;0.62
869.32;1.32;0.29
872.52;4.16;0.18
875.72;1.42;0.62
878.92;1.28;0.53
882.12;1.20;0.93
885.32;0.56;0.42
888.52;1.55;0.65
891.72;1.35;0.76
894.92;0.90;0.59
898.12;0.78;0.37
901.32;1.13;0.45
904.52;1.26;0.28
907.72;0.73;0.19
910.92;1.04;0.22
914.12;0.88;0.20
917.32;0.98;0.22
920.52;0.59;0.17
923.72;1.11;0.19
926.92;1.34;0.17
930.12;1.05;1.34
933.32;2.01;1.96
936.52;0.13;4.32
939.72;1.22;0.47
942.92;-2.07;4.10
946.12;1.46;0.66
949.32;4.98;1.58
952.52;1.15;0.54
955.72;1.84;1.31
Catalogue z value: 1.34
